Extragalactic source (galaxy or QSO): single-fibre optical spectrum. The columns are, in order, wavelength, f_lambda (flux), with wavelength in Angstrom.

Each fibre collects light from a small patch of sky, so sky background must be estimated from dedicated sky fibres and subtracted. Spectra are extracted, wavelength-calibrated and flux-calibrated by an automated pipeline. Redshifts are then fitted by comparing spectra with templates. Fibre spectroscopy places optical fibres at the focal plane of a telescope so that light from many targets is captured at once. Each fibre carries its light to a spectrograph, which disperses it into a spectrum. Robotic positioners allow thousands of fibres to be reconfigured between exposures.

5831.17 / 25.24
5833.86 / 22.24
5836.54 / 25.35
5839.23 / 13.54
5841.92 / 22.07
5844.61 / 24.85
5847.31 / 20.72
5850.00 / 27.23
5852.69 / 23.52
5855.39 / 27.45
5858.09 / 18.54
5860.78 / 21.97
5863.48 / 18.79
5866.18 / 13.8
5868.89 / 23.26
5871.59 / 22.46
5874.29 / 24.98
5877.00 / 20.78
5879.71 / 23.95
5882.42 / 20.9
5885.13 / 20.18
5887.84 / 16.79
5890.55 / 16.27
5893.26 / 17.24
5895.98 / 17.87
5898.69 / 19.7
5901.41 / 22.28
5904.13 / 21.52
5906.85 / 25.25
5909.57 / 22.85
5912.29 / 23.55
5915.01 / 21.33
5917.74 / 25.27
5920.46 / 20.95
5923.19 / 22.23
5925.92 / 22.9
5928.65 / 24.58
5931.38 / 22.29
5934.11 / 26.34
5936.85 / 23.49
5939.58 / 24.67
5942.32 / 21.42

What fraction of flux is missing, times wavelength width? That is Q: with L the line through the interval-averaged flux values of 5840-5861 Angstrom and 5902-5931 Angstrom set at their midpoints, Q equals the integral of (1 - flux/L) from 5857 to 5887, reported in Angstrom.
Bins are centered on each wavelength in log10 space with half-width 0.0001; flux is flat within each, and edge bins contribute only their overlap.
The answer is 2.9 Angstrom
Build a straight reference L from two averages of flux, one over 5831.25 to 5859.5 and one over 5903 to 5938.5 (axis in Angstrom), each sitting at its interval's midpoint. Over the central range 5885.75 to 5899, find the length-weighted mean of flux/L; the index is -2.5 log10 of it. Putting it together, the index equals 0.30 mag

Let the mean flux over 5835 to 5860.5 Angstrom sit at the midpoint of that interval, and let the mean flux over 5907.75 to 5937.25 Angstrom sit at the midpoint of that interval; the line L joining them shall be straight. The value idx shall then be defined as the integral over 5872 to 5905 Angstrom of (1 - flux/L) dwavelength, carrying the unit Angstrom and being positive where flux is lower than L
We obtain 3.9 Angstrom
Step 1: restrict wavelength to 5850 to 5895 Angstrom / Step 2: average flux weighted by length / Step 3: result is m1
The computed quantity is 20.8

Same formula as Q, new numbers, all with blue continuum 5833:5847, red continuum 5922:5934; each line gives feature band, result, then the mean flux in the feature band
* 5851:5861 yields -0.6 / 23.1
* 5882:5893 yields 2.1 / 18.2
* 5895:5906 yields 1.0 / 20.7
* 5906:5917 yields -0.1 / 23.3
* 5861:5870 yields 1.3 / 18.9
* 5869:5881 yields -0.4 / 23.1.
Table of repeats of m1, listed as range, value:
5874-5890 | 20.8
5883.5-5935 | 21.5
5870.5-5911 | 20.9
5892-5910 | 20.9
